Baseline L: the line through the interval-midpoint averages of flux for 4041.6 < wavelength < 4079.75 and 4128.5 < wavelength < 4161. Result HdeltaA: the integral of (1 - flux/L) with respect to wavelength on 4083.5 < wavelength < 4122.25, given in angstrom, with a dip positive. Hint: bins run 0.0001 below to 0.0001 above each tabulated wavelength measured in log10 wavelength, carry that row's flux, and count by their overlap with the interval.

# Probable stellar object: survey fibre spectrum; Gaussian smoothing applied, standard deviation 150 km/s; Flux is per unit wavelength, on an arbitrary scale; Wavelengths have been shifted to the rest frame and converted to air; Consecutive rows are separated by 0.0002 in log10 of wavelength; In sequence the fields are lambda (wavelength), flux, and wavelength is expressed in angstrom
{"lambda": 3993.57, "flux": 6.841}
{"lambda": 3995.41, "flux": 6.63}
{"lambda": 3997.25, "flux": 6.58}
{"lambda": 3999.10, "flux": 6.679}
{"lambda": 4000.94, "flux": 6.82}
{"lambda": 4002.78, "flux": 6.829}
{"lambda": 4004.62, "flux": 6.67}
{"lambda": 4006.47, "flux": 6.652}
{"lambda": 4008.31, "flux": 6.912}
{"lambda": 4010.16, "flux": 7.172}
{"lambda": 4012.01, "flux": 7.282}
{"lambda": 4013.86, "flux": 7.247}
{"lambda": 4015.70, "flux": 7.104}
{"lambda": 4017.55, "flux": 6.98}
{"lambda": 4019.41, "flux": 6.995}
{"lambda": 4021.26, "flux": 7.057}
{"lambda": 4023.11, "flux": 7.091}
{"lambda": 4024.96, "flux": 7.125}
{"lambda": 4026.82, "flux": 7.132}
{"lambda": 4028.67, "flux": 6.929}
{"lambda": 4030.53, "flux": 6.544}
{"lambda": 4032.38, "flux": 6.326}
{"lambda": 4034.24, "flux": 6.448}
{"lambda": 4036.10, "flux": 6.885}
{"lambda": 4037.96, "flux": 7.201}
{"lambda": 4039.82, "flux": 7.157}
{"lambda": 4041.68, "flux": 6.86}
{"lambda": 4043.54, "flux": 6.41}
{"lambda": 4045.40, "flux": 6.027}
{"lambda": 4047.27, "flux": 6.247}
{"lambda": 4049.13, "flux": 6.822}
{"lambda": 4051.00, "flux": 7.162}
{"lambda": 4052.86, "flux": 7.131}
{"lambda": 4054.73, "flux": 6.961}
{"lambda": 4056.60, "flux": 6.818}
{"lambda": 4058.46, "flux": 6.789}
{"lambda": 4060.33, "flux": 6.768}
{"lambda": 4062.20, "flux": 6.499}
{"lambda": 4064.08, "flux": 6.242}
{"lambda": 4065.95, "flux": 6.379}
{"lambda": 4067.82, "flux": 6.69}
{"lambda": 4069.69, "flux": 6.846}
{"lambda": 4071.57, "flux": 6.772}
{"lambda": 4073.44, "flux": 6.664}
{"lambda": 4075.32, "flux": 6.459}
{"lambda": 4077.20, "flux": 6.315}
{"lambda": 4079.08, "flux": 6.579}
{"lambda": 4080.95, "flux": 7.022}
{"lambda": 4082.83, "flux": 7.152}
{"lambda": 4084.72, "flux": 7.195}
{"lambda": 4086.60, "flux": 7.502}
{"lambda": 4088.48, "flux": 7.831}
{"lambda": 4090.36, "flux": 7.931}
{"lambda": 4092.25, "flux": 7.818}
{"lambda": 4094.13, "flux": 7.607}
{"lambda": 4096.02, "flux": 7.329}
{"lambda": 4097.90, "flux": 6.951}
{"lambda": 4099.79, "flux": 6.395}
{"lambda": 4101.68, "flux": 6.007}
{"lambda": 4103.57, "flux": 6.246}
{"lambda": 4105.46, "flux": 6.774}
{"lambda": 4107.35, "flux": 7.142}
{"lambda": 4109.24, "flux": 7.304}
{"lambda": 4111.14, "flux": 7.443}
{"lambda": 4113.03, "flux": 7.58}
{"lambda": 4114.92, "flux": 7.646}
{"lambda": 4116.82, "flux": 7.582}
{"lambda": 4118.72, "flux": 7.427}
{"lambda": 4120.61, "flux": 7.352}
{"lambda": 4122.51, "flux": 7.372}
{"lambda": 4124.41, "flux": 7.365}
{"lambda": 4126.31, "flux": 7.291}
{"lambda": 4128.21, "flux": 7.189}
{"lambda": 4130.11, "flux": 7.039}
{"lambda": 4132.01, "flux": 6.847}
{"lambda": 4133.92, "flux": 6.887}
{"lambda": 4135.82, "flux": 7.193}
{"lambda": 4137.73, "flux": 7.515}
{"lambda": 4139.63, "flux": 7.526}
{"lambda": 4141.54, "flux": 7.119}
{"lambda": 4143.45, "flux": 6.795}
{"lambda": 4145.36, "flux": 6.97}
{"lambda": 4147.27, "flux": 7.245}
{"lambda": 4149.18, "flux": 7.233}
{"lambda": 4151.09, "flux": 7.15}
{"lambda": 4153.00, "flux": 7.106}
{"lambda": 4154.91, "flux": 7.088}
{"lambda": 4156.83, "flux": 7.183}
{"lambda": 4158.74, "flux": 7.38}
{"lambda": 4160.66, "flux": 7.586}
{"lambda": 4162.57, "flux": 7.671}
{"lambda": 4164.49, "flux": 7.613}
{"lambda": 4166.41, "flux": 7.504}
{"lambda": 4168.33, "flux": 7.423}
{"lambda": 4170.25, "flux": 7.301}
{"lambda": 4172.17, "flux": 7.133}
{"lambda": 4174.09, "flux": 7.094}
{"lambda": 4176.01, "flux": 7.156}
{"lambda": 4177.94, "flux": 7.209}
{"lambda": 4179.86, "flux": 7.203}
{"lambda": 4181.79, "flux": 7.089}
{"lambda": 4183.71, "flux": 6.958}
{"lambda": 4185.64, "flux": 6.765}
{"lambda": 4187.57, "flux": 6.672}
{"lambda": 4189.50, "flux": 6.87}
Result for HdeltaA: -2.00 angstrom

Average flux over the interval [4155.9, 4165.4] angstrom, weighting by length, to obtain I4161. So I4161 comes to 7.49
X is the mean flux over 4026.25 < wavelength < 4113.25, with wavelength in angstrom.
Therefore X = 6.87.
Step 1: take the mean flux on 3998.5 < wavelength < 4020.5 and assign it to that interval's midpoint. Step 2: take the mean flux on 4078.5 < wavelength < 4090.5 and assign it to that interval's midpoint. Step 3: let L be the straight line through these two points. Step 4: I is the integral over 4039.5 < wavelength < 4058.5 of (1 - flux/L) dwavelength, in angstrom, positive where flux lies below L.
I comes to 1.0 angstrom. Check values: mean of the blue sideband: 6.95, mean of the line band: 6.75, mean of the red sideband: 7.3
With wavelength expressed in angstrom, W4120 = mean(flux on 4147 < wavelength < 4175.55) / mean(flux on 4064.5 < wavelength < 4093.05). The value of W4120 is 1.05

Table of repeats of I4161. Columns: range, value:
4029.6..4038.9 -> 6.68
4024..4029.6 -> 7.06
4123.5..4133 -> 7.14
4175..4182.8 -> 7.16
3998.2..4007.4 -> 6.74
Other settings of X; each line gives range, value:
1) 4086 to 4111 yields 7.15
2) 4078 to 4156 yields 7.19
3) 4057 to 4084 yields 6.66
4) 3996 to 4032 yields 6.92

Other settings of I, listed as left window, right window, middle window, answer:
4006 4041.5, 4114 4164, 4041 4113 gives 2.2 angstrom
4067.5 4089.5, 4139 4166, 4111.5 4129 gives -0.8 angstrom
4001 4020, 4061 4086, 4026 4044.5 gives 0.2 angstrom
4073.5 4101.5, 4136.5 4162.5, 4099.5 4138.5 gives 0.2 angstrom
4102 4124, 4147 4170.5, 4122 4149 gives 0.4 angstrom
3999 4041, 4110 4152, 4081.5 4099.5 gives -0.7 angstrom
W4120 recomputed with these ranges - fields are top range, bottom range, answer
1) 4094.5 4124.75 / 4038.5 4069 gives 1.06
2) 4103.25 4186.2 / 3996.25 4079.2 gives 1.07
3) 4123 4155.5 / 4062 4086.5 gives 1.07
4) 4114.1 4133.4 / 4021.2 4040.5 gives 1.06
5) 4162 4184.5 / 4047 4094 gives 1.05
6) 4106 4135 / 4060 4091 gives 1.06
